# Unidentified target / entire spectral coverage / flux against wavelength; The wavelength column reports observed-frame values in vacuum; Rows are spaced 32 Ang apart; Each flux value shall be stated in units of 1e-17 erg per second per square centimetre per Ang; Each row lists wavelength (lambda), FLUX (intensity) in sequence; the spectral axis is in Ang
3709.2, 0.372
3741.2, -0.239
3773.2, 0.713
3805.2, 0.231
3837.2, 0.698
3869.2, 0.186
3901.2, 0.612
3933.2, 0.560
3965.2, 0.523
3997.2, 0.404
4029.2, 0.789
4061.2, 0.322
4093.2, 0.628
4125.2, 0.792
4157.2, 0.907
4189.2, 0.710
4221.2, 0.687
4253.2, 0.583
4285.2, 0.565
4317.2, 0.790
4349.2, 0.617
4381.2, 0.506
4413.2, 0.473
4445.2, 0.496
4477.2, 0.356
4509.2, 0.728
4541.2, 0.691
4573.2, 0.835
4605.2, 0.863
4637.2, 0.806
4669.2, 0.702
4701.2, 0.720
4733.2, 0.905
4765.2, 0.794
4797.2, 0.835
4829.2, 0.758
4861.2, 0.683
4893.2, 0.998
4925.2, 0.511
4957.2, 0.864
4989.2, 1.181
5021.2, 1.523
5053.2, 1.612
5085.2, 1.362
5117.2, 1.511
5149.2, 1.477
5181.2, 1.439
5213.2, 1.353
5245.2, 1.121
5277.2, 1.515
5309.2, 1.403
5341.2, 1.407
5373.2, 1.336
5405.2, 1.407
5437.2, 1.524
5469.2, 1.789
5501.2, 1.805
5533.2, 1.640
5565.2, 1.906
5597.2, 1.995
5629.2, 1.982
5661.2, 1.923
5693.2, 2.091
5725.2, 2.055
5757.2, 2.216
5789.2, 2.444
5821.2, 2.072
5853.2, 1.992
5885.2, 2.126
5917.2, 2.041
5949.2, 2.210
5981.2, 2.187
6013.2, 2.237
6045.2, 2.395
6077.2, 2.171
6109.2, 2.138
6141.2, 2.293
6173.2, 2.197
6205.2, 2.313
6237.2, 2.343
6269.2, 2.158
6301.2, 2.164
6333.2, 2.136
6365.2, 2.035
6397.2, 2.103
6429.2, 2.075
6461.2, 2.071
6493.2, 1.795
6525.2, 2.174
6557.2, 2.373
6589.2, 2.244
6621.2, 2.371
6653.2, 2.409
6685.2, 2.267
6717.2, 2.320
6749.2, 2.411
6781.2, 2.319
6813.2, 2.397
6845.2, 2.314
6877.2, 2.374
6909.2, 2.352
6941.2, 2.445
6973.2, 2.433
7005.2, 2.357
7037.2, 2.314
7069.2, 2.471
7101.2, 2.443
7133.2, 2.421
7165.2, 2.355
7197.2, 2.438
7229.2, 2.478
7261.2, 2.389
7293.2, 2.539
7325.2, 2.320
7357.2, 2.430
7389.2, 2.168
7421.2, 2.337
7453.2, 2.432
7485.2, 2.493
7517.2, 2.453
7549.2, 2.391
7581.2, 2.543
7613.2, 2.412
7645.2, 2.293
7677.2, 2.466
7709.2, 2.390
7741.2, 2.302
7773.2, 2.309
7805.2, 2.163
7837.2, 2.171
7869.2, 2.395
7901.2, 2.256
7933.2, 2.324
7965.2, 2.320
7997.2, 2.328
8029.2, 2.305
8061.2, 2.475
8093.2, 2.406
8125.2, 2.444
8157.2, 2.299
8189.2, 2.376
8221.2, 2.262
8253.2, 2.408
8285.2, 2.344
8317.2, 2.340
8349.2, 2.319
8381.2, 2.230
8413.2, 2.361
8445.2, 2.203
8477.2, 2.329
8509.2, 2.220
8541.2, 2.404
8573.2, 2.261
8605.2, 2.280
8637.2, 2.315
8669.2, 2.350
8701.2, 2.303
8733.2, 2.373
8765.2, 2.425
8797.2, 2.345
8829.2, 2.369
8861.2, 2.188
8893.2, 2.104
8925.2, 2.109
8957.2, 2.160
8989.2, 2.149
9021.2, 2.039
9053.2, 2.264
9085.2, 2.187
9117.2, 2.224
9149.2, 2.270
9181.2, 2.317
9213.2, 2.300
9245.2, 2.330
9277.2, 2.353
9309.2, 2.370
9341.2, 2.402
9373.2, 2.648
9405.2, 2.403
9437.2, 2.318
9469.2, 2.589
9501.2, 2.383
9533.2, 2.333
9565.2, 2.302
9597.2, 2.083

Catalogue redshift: 0.253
